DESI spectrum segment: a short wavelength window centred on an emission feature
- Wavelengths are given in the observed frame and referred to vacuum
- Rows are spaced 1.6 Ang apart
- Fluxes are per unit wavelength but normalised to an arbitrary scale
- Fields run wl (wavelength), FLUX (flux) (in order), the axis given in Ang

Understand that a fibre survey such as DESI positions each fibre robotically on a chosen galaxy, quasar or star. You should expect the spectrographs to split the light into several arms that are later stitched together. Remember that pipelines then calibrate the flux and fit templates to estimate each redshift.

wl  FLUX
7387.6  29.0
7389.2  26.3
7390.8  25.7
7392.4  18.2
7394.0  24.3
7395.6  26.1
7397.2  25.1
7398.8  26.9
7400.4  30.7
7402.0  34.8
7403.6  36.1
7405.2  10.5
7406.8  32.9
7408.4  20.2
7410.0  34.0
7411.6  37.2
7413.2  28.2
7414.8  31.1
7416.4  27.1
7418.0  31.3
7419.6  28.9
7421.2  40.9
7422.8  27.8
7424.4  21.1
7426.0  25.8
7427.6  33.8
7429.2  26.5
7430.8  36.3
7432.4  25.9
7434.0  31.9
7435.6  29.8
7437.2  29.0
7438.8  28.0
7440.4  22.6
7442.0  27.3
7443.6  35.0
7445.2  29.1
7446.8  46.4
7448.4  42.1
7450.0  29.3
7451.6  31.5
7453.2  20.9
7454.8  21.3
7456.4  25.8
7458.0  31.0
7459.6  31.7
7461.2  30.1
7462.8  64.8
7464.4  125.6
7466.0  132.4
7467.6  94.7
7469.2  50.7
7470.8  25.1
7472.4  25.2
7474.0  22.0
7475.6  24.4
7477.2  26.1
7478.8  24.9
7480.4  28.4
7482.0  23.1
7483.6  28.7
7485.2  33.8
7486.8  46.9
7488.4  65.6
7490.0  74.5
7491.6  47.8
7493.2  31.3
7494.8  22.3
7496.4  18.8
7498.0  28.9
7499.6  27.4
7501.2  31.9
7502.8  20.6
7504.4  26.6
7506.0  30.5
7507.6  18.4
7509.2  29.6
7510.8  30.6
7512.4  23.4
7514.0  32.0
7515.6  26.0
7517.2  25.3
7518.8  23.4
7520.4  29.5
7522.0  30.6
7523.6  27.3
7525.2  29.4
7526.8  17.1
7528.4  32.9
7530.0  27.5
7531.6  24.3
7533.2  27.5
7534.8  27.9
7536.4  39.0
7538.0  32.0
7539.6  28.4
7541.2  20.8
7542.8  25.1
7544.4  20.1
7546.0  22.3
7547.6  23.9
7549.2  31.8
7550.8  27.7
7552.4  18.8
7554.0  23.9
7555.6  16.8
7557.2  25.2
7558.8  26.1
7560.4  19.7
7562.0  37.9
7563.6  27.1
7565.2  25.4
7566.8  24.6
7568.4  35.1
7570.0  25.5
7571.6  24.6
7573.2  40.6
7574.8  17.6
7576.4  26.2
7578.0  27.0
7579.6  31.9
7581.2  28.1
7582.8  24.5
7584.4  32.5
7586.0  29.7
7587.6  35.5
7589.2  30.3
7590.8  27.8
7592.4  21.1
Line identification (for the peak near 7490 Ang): [N II]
